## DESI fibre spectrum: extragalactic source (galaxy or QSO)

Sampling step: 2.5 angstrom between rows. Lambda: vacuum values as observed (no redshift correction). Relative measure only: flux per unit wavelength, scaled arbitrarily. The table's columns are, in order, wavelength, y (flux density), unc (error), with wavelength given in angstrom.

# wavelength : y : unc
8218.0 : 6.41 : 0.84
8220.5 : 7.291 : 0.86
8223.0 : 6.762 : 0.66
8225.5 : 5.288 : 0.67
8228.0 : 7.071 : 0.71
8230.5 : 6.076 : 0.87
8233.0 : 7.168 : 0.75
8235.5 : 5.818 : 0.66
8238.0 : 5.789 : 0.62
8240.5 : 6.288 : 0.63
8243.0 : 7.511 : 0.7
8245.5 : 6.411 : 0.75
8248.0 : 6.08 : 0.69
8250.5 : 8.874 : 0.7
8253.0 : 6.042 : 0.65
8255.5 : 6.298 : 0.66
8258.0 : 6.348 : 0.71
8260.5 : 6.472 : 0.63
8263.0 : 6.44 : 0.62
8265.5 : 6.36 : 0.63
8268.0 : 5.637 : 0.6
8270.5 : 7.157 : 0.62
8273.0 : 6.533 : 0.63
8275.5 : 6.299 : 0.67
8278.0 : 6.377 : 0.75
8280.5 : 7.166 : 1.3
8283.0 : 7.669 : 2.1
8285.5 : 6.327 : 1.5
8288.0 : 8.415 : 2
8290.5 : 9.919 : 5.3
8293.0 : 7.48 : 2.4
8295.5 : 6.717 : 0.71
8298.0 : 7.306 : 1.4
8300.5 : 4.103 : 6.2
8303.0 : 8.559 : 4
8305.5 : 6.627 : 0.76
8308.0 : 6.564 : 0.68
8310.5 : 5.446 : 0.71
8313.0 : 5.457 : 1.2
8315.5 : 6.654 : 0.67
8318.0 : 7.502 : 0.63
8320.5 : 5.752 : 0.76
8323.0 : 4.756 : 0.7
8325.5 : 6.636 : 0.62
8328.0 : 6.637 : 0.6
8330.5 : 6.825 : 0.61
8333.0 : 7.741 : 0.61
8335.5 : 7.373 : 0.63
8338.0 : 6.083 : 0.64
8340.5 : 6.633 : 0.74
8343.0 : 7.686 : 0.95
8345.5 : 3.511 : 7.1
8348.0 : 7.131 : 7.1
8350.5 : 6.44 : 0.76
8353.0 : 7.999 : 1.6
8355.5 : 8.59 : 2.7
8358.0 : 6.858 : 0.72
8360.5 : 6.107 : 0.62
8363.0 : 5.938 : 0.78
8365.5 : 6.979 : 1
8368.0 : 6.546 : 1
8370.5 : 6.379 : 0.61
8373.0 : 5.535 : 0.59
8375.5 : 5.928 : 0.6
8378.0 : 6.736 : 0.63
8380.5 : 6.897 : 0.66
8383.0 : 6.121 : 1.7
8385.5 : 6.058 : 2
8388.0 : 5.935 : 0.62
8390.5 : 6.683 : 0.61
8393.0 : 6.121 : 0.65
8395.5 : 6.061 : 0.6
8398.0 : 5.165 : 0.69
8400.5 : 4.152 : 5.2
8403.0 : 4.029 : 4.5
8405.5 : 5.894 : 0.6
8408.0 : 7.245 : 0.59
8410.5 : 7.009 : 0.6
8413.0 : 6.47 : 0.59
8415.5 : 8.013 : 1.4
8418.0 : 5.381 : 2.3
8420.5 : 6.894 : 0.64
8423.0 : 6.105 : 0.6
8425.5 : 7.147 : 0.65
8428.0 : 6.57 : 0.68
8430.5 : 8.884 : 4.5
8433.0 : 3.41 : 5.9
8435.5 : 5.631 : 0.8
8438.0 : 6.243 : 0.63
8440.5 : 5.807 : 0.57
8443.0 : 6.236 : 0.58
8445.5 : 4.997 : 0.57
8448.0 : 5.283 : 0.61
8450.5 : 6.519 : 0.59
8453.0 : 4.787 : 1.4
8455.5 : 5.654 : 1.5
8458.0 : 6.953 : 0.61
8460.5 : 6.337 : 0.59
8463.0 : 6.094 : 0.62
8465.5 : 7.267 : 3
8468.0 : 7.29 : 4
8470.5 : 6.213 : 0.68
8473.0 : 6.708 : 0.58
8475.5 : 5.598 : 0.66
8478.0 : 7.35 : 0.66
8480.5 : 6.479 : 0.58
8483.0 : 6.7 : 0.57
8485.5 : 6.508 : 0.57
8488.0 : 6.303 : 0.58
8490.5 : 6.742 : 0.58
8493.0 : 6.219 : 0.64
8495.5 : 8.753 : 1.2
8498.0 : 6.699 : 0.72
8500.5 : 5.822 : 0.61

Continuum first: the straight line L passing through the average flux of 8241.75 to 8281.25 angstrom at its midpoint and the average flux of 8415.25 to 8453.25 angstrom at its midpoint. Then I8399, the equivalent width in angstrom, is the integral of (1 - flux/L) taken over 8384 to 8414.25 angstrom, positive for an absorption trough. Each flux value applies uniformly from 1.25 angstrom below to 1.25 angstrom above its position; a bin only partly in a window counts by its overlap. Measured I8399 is 1.5 angstrom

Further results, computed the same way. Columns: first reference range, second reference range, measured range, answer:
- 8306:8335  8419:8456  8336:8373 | -1.9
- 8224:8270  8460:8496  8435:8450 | 2.0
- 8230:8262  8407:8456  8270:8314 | -2.9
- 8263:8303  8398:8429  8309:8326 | 1.8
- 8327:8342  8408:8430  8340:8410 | 6.0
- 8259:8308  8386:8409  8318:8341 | -0.5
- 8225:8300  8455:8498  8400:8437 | 2.6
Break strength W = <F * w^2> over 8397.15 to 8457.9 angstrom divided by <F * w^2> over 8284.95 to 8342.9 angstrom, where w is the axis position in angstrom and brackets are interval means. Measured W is 0.9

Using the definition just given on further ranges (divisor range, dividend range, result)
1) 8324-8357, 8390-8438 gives 0.91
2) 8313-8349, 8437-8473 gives 0.98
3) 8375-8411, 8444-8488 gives 1.07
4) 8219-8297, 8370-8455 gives 0.93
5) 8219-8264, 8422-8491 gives 1.01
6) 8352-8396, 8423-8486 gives 0.98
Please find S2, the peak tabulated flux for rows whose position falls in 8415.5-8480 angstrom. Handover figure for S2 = 8.884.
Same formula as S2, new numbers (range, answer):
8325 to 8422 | 8.59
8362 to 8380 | 6.979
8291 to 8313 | 8.559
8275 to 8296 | 9.919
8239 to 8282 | 8.874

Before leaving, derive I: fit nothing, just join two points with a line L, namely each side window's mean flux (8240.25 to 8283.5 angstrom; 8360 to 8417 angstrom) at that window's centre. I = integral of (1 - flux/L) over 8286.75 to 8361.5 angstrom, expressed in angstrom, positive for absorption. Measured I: -4.3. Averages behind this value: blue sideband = 6.66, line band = 6.79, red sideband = 6.17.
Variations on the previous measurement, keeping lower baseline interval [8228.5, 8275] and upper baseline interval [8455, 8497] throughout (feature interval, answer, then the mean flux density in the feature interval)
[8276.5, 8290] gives -1.6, 7.33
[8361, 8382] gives 0.8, 6.36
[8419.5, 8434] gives 0.2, 6.55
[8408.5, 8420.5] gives -0.2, 6.77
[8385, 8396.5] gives 0.8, 6.18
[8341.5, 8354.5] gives 0.0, 6.59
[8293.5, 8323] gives 0.8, 6.38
